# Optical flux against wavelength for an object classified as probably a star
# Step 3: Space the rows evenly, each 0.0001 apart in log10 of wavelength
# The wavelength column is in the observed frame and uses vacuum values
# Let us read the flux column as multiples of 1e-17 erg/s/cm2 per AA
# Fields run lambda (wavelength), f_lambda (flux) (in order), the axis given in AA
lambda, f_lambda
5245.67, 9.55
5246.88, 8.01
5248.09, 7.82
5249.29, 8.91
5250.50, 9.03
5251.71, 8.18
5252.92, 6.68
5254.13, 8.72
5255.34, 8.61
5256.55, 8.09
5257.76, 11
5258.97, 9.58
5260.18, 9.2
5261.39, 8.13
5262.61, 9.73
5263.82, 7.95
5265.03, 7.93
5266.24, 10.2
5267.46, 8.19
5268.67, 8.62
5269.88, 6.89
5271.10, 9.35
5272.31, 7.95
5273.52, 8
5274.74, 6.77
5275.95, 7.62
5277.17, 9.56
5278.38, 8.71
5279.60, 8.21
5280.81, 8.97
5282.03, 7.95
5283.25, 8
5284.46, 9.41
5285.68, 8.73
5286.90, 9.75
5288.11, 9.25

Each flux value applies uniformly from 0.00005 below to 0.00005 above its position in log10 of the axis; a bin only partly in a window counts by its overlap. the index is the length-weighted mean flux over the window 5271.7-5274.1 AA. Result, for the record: 8.01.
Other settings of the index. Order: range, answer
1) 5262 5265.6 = 8.54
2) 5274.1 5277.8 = 7.99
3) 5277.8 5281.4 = 8.63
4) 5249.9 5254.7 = 8.14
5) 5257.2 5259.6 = 10.3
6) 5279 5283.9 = 8.3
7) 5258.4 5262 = 8.96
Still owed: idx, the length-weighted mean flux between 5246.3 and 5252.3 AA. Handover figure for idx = 8.4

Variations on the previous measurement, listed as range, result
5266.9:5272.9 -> 8.21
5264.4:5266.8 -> 9.05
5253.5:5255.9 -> 8.64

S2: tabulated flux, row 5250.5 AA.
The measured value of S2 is 9.03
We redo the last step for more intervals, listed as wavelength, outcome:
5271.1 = 9.35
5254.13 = 8.72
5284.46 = 9.41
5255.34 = 8.61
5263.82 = 7.95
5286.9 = 9.75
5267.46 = 8.19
